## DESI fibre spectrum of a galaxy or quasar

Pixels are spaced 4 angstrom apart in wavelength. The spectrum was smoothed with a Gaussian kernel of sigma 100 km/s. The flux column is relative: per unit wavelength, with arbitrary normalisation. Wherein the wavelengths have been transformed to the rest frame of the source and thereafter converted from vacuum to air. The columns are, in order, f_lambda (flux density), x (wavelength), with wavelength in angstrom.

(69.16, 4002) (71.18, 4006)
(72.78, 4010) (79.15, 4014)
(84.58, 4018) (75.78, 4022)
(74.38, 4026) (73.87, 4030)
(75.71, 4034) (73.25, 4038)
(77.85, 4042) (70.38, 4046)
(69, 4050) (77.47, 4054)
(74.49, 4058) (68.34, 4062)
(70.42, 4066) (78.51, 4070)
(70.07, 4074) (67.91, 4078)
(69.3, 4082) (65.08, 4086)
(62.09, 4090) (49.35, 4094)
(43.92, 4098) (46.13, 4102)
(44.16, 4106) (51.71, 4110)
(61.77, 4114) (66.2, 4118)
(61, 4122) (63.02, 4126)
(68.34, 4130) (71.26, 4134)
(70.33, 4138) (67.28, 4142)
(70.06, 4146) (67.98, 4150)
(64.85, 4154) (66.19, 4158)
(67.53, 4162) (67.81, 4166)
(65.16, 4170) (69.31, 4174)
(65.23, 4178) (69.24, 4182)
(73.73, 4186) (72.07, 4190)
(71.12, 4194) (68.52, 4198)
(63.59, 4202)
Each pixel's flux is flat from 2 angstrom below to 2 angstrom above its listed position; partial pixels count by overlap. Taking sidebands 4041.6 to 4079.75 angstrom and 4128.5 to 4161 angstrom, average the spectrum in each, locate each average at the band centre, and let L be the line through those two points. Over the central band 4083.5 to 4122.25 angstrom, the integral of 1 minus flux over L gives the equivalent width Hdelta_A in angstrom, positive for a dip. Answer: 8.4 angstrom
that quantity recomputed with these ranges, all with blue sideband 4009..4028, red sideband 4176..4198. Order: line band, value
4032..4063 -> 1.1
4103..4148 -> 6.2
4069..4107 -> 7.7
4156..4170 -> 0.8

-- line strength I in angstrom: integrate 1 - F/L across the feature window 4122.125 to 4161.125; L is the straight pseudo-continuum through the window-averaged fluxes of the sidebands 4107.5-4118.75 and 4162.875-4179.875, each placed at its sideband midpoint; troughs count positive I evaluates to -3.0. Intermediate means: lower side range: 58.5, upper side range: 66.9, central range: 67.4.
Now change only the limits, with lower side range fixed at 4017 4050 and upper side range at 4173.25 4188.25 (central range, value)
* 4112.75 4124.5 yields 1.43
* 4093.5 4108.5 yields 5.53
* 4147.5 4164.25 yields 0.86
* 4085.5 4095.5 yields 1.99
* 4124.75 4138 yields 0.57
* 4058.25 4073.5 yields 0.29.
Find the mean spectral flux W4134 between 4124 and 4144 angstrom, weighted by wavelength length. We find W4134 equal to 68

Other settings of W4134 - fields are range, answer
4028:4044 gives 75.2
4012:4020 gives 81.9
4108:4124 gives 60.2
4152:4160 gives 65.5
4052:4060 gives 76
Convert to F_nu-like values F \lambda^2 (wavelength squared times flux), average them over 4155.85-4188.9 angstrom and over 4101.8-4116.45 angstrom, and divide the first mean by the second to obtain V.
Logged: 1.35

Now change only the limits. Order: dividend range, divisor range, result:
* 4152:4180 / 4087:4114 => 1.35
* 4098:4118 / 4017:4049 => 0.71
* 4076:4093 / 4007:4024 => 0.87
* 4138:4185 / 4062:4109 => 1.16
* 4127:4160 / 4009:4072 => 0.96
